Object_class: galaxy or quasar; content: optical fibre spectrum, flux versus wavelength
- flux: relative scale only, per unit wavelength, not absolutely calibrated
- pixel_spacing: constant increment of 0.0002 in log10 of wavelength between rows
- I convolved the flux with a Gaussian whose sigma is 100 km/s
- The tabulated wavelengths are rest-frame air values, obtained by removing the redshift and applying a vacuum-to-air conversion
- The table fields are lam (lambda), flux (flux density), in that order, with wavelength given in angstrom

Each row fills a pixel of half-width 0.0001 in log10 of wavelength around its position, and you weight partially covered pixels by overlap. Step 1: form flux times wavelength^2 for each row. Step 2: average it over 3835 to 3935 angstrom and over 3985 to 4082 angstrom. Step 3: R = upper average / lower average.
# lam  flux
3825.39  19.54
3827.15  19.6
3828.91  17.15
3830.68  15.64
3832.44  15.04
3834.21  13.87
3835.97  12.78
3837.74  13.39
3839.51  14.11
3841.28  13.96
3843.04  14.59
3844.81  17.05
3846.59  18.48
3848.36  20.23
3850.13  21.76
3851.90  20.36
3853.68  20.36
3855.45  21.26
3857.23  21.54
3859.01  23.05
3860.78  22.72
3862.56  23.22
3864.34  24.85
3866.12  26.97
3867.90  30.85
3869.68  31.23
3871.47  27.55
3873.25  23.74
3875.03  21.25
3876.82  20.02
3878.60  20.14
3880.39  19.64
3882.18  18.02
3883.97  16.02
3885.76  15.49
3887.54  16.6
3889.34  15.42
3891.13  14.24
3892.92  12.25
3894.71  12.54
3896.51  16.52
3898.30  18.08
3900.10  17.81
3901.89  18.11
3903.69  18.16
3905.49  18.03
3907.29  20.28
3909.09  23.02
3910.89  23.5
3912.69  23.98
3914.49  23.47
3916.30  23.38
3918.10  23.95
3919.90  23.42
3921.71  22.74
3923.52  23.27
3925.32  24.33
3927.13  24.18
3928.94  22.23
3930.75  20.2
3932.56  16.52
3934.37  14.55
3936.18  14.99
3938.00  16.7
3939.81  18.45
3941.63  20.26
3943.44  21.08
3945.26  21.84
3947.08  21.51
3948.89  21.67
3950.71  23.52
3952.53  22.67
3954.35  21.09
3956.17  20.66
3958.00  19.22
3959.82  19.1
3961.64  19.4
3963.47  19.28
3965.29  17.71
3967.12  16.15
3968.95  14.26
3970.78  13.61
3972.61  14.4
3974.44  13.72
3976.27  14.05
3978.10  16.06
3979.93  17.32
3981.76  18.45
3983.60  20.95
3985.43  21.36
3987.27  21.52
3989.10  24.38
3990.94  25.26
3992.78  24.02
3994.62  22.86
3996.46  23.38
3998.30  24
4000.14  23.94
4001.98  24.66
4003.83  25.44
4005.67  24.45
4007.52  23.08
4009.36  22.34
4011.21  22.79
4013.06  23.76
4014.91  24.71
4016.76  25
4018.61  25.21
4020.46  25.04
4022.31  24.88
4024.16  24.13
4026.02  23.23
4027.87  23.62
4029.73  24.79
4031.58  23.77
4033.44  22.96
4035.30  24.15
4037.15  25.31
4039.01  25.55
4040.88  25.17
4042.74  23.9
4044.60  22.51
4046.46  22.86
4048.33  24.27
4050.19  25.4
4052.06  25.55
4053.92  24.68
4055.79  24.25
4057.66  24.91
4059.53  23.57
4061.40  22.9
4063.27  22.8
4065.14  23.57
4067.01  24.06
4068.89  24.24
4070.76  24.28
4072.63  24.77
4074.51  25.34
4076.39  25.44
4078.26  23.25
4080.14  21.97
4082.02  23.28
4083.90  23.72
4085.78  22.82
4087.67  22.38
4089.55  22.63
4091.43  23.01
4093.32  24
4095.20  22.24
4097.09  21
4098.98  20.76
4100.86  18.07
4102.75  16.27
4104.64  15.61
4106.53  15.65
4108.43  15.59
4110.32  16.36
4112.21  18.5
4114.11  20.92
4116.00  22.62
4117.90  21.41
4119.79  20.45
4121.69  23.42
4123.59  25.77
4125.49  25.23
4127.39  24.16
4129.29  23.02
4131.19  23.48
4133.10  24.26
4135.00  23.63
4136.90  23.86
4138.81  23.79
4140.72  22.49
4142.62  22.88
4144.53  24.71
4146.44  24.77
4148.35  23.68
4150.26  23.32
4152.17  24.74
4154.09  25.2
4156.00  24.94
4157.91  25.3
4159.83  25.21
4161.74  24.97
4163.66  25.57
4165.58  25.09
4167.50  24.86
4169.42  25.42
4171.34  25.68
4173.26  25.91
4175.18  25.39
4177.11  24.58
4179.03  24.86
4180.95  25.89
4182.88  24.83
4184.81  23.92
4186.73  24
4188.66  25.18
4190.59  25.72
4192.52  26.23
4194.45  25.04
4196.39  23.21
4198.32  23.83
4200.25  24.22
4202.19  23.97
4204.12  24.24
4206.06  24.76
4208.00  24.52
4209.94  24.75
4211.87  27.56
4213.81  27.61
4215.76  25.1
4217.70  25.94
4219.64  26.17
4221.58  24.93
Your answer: 1.3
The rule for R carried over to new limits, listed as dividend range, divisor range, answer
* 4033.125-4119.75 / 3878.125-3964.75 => 1.23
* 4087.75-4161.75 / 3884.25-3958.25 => 1.25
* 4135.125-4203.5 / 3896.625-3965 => 1.35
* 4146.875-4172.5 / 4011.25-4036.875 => 1.10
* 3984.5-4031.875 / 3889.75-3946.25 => 1.27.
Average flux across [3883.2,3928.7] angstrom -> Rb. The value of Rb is 19.6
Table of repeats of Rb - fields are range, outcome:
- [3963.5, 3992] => 18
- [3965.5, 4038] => 21.8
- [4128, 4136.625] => 23.7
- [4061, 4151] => 22.3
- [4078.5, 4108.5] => 20.8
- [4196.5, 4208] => 24.2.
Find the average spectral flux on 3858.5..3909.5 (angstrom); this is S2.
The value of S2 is 20.1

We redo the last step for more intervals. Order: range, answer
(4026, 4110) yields 22.8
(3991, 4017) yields 23.9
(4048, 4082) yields 24.2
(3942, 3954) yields 21.9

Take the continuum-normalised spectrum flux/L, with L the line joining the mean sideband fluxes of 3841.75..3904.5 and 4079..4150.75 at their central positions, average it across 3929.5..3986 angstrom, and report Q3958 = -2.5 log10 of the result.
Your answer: 0.12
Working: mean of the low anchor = 20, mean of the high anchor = 21.9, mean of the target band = 18.4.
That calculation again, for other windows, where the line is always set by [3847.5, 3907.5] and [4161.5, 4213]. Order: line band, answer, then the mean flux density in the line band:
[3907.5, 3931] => -0.115 mag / 23.2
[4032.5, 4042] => -0.088 mag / 24.6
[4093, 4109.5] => 0.262 mag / 18.6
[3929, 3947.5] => 0.135 mag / 18.7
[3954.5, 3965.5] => 0.108 mag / 19.5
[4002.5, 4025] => -0.090 mag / 24.2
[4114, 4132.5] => 0.038 mag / 23.2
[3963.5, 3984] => 0.326 mag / 16.1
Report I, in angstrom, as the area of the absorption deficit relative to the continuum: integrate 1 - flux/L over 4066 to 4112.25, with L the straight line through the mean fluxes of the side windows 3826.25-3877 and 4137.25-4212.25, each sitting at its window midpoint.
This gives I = 4.0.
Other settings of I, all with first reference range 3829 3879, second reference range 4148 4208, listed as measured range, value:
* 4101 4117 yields 4.12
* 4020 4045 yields -1.56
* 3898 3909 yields 1.18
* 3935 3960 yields 1.69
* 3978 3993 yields 0.67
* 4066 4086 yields -0.47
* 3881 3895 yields 3.72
